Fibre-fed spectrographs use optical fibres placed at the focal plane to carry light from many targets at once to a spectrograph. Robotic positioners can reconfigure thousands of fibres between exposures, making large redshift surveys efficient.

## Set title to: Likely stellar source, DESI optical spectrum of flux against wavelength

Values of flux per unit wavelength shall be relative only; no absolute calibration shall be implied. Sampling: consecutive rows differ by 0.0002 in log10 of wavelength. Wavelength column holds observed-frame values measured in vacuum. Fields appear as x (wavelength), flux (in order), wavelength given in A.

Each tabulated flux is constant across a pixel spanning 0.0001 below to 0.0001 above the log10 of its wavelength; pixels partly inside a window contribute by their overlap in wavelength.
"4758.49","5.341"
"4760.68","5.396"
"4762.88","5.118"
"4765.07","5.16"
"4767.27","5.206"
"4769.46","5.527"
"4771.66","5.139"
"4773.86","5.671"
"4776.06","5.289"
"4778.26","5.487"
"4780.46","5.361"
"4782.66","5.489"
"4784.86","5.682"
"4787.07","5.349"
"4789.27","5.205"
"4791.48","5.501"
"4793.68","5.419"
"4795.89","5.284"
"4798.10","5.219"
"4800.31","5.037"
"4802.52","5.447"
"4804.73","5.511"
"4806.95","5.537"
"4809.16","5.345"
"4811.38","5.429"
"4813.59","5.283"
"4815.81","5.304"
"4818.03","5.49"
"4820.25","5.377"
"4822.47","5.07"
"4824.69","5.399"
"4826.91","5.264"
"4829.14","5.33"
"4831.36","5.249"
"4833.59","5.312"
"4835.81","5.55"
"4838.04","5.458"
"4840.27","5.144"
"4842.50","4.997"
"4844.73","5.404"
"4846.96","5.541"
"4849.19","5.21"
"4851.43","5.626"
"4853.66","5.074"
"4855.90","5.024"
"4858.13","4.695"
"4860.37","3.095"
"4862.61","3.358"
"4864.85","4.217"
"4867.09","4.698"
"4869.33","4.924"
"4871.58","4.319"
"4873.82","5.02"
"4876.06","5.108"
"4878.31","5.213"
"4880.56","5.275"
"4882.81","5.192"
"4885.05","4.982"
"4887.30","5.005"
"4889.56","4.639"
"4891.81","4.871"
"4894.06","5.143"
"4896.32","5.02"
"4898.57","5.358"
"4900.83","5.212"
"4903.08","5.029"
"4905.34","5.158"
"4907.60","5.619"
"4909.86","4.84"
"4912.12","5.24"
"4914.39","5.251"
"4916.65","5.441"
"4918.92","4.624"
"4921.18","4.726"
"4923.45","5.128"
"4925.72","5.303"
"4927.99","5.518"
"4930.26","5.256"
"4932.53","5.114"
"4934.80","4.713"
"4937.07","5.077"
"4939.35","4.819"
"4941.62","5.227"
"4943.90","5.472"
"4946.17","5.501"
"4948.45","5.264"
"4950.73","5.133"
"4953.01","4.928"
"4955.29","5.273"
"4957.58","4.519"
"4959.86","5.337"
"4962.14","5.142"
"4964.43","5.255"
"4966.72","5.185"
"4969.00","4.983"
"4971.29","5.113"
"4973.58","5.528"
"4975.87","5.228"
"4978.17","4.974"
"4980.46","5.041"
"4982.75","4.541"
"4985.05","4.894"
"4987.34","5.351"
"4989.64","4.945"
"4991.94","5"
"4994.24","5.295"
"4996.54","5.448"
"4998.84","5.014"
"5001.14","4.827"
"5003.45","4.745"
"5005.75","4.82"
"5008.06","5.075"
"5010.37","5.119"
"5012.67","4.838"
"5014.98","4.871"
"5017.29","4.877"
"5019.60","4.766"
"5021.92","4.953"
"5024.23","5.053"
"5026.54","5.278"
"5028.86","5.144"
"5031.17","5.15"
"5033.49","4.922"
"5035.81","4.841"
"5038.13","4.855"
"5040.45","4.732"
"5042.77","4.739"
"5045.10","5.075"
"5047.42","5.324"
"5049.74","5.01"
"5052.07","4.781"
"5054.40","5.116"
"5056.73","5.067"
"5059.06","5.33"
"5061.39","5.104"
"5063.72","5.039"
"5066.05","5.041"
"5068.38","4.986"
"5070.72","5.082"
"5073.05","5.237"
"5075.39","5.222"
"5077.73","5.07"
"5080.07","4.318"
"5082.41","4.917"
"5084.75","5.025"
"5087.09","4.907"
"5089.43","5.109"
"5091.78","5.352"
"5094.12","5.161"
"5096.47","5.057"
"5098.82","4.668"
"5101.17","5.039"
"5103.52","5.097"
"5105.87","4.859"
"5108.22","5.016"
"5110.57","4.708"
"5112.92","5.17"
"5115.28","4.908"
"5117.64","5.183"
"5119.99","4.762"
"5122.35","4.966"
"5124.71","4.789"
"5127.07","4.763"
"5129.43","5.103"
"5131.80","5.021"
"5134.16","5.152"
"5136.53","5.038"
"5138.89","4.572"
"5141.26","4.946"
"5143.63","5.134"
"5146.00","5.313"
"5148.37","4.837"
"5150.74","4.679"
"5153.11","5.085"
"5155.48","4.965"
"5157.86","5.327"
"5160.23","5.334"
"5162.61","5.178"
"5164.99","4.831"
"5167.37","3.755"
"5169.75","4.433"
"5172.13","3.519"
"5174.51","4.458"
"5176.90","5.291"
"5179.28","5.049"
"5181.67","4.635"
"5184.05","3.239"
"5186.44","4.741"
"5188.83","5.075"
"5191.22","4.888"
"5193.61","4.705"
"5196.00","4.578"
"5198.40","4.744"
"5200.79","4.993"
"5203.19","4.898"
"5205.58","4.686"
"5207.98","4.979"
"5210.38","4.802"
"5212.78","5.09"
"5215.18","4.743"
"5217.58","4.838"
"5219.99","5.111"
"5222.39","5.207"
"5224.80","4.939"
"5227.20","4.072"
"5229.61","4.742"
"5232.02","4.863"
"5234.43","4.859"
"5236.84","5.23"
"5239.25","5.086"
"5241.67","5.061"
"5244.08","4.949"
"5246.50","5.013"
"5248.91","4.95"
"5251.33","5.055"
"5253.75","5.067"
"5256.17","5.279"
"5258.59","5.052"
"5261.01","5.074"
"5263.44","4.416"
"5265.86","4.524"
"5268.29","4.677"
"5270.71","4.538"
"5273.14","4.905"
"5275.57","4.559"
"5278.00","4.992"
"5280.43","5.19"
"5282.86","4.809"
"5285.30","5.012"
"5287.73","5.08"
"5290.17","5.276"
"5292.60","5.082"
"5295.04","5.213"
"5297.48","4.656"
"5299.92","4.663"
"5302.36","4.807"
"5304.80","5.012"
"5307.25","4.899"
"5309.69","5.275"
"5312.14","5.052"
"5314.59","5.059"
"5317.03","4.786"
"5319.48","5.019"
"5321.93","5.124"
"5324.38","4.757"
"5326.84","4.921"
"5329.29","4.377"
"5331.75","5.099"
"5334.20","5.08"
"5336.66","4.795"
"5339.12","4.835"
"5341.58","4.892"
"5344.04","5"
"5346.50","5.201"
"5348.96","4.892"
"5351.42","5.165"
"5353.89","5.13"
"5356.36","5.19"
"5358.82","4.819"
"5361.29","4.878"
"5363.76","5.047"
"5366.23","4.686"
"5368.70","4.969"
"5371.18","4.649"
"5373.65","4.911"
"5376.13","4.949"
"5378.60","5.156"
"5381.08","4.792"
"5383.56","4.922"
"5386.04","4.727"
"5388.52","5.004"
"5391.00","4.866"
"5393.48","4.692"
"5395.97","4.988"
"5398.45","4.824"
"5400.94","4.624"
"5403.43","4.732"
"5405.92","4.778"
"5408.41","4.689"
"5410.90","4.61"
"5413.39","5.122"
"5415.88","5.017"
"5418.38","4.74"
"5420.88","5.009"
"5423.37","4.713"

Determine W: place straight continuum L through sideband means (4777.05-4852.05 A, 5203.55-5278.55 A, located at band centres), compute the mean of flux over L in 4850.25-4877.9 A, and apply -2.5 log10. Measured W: 0.15 mag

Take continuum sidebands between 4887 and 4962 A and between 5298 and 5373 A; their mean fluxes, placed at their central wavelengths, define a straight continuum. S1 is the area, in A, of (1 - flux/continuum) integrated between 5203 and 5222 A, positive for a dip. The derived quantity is 0.31 A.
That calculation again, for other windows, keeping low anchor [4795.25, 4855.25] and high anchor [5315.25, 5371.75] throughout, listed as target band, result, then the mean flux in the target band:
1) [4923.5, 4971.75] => 0.8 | 5.15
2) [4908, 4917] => 0.1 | 5.21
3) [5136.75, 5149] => 0.3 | 4.97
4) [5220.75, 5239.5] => 0.6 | 4.87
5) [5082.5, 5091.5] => 0.2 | 5.04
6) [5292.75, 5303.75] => 0.2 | 4.86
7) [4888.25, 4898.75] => 0.6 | 4.97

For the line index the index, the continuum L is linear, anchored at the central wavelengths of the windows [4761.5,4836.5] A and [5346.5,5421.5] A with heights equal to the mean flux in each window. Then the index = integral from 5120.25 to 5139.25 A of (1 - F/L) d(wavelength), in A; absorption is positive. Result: 0.59 A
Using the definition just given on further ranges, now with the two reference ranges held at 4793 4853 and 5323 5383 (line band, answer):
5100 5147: 1.18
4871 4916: 1.67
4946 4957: 0.17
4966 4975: 0.03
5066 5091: 0.70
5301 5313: -0.10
